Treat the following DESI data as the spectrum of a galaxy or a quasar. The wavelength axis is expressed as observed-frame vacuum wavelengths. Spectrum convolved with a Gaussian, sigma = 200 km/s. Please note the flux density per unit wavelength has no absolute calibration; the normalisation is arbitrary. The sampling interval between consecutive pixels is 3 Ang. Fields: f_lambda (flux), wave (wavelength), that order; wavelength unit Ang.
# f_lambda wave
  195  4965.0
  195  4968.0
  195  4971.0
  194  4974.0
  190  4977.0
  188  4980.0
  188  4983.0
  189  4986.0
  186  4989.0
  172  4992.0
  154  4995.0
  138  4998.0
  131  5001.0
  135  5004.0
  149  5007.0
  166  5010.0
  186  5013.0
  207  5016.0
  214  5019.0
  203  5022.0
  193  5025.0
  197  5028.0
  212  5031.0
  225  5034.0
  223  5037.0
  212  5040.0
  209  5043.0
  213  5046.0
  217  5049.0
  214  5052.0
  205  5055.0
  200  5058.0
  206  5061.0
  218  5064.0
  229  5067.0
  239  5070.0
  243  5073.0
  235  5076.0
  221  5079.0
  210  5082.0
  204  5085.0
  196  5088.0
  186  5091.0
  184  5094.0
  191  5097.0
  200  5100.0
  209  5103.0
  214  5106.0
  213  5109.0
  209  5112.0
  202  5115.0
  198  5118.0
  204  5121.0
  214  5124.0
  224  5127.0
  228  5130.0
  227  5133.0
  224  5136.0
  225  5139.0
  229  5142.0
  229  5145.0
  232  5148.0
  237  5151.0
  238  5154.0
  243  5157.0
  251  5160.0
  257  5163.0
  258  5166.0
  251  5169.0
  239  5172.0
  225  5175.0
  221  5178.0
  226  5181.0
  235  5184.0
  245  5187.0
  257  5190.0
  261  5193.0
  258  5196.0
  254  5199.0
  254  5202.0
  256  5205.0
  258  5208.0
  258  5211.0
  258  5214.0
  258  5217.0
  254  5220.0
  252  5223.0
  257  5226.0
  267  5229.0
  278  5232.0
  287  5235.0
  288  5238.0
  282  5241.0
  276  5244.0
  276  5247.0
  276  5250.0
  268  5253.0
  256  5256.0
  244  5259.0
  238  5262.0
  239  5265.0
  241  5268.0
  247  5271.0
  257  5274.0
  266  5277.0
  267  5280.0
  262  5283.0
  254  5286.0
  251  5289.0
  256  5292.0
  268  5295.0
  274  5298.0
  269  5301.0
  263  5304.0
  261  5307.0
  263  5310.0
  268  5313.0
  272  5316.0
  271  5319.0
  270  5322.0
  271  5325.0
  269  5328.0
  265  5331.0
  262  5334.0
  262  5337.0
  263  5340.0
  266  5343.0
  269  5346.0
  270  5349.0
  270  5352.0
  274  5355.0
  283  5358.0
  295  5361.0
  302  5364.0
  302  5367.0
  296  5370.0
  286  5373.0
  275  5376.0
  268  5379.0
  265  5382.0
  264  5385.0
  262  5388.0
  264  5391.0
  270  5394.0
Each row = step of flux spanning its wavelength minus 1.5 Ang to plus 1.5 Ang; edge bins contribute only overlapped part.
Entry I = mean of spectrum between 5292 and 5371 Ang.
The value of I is 273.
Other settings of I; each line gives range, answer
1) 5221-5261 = 269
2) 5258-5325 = 260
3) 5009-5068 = 208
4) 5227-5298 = 263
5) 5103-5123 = 207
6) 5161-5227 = 250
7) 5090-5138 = 208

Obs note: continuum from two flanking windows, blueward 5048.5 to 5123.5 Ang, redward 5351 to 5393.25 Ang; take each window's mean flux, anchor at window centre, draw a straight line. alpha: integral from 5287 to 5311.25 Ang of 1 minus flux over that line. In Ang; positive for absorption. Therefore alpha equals -0.15 Ang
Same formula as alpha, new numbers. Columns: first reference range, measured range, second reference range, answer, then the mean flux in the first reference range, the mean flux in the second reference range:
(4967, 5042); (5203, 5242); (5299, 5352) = -3.9 Ang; 186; 267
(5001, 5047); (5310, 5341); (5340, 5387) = 0.2 Ang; 194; 278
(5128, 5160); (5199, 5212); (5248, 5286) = -0.7 Ang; 232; 255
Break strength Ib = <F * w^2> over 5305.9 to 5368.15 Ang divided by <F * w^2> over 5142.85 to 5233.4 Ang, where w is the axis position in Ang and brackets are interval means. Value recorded 1.16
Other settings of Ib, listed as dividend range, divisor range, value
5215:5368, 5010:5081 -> 1.38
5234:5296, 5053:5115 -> 1.33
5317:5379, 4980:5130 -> 1.54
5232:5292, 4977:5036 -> 1.60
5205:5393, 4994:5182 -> 1.37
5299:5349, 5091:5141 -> 1.38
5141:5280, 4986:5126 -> 1.35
